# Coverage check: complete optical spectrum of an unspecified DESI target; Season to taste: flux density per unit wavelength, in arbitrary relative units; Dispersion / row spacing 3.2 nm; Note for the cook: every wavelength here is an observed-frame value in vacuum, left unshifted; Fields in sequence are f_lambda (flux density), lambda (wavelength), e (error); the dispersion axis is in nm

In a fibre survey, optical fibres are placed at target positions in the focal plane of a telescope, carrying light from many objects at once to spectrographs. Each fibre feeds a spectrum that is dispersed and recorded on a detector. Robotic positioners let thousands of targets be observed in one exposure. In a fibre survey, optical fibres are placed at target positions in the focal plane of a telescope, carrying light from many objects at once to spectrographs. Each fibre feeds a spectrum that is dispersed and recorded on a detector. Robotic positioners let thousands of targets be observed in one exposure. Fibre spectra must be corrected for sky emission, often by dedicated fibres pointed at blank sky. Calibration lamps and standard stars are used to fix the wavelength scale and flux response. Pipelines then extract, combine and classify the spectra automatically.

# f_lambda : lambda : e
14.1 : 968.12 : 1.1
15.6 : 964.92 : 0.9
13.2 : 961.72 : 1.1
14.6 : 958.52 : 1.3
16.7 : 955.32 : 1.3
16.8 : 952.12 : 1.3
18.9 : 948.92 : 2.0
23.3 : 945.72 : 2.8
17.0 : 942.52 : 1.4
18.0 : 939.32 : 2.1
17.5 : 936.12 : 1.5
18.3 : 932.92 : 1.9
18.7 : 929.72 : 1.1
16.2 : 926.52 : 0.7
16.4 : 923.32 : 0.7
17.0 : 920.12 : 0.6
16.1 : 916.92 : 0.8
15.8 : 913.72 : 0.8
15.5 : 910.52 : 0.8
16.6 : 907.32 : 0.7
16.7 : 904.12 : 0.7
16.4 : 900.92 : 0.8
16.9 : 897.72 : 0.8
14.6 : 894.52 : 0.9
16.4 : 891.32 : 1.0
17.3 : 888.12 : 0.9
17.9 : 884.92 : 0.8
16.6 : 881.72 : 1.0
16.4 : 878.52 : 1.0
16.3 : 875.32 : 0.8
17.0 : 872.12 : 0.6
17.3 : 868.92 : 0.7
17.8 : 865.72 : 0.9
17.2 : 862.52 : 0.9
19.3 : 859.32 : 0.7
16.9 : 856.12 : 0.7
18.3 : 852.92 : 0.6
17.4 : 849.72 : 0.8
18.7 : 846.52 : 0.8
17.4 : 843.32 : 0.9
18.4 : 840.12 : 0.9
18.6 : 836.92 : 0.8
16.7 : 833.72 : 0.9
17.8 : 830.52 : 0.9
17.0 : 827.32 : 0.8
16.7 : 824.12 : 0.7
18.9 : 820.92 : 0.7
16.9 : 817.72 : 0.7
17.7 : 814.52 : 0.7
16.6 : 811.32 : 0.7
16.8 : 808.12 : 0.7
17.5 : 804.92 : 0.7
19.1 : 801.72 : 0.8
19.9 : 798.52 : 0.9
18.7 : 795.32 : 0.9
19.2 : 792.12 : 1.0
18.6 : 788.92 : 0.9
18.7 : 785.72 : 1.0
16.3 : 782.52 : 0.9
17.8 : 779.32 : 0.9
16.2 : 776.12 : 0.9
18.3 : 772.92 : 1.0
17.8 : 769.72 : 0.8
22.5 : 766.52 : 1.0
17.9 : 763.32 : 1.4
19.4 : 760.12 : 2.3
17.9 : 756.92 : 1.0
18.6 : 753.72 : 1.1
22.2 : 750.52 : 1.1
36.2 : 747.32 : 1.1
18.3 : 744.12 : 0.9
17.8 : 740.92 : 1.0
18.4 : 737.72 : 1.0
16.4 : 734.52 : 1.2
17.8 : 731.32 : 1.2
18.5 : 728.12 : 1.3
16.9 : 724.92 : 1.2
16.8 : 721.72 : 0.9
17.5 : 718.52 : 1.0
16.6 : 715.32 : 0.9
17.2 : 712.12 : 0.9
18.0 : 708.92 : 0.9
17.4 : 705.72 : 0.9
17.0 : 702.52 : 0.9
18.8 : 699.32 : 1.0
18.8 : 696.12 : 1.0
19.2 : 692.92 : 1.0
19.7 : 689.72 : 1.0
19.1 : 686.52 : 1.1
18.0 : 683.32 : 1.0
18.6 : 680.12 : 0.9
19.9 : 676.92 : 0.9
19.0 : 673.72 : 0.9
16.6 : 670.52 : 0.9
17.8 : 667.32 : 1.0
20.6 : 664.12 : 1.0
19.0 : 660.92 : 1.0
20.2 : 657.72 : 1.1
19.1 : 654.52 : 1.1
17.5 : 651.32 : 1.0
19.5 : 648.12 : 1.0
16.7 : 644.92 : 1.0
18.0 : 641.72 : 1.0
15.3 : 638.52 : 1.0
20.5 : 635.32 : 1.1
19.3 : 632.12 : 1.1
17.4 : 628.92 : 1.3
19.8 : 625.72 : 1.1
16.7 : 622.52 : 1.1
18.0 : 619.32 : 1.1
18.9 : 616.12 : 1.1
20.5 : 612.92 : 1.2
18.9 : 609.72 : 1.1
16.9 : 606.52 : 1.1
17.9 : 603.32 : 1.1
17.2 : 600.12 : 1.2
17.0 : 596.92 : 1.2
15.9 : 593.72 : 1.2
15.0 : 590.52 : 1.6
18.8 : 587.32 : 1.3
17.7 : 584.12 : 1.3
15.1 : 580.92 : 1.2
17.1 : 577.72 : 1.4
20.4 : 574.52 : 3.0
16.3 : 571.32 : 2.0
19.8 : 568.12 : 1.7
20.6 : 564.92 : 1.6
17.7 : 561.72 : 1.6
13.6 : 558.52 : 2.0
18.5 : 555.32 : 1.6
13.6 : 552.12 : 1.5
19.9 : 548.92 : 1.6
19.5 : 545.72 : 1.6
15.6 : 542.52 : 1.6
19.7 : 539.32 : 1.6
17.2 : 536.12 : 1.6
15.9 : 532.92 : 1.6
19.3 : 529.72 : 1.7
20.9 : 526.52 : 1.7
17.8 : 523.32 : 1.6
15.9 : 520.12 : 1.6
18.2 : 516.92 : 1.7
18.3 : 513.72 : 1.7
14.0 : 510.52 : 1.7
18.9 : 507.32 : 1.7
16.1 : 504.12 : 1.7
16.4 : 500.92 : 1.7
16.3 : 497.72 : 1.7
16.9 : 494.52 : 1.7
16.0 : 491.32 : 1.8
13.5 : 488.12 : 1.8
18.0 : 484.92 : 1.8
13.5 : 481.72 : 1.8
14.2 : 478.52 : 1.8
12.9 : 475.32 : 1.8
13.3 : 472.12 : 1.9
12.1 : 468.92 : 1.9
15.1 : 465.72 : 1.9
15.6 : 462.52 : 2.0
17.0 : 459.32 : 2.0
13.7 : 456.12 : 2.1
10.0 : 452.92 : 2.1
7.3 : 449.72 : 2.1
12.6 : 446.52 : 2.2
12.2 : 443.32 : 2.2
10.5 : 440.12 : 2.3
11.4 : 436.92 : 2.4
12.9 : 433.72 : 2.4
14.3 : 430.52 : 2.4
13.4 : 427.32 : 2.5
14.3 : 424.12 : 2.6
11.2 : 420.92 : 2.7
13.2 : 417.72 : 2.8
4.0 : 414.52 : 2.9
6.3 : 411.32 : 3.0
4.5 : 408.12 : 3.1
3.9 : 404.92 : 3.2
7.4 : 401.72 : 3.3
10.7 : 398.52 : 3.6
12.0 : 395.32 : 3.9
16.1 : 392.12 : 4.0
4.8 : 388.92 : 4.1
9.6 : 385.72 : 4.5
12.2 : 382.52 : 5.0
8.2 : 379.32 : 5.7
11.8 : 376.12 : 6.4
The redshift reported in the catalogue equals 0.140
